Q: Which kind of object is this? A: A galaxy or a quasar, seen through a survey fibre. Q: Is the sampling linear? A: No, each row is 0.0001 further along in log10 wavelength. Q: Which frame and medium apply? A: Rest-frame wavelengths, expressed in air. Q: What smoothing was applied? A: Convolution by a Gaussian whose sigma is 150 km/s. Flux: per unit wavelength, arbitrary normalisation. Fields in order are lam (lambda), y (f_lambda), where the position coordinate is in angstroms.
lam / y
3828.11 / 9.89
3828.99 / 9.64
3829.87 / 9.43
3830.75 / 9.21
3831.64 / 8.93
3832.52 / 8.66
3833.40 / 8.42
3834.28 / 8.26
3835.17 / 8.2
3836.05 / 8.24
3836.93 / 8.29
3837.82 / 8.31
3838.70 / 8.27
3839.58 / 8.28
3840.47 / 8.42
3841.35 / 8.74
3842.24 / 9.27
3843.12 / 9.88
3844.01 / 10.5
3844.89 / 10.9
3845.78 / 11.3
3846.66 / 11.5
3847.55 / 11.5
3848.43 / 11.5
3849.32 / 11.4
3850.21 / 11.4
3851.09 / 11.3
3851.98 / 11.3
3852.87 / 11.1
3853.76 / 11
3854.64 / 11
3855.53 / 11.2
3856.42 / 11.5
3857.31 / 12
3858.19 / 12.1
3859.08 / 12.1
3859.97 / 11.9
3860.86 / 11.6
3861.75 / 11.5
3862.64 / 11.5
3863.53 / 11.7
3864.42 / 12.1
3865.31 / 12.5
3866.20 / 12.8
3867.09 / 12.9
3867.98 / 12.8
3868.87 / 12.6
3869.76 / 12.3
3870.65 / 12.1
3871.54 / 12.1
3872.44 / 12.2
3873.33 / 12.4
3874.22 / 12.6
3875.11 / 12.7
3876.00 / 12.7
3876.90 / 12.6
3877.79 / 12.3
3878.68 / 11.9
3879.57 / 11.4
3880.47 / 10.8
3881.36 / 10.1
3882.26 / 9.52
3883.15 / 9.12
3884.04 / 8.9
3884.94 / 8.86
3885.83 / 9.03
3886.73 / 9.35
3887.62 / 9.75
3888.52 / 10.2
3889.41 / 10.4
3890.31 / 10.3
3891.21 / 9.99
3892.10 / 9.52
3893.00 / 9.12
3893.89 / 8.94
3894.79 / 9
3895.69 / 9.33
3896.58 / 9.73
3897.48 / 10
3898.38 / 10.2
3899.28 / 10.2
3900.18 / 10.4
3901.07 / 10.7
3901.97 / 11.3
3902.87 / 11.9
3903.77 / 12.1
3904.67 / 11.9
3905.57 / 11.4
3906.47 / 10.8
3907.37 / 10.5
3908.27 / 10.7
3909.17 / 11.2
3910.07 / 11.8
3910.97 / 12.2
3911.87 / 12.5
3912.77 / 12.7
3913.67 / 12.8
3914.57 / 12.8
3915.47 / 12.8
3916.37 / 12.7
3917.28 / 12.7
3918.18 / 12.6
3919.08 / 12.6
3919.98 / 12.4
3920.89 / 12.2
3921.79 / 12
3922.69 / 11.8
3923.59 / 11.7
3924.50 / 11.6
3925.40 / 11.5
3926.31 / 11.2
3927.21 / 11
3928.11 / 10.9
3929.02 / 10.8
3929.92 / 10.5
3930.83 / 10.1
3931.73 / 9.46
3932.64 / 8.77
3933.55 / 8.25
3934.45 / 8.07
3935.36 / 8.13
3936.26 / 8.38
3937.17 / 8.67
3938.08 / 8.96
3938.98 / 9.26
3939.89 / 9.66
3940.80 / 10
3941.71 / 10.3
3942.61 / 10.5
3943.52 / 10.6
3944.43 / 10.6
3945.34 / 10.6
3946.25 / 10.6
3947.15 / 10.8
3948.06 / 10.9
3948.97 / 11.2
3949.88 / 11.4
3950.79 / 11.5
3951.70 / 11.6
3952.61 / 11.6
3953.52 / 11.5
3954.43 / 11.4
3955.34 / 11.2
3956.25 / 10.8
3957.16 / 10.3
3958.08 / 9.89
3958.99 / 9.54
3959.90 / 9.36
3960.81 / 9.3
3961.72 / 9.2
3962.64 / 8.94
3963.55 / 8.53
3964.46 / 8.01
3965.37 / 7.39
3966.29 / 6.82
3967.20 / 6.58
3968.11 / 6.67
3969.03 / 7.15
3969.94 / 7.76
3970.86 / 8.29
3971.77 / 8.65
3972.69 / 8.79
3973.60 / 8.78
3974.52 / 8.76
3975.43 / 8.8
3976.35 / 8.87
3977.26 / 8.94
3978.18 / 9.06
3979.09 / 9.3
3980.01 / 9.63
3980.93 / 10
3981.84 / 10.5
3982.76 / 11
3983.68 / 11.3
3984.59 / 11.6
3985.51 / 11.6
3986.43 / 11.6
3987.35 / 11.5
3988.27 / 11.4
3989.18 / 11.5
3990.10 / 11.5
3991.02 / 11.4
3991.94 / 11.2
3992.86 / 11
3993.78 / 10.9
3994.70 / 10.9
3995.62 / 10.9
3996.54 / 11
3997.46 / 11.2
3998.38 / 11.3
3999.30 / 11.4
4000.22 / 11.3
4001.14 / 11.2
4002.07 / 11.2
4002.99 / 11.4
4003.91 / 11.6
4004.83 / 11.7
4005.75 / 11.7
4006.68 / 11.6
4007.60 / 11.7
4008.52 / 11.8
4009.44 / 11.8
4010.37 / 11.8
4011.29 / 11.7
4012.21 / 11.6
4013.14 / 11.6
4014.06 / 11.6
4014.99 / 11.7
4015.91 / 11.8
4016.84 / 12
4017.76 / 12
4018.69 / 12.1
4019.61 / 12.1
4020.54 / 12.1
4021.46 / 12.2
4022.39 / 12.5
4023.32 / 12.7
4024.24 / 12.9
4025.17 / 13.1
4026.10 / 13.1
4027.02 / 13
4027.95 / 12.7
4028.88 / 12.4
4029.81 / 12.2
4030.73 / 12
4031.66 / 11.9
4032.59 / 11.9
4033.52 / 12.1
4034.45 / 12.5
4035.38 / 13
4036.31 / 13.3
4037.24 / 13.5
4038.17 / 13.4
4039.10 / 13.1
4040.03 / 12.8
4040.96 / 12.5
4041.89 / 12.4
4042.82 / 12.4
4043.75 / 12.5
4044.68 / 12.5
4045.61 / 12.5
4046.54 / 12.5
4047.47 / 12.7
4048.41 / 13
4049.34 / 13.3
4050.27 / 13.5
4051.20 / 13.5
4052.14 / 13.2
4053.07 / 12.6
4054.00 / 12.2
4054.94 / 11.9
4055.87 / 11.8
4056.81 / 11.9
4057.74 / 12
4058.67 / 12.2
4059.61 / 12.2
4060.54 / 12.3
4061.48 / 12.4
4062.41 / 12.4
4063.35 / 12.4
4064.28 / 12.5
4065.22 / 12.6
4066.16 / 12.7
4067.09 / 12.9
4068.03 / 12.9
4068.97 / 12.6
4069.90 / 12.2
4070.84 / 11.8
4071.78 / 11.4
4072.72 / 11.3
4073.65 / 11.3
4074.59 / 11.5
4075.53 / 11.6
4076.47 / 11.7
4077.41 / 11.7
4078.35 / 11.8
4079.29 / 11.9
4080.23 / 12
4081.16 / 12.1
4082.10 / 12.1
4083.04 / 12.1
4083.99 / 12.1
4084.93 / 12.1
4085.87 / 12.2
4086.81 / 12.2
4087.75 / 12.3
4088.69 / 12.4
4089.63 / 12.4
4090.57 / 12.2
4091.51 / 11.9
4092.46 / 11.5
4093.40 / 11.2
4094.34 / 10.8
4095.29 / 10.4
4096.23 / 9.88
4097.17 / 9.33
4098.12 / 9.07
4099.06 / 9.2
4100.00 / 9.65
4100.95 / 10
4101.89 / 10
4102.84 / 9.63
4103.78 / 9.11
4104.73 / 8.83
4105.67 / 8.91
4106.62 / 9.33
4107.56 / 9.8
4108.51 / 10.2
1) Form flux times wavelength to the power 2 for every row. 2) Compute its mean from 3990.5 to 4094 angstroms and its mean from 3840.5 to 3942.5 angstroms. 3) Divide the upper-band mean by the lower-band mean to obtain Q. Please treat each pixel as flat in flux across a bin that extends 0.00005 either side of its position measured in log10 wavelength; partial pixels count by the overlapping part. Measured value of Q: 1.2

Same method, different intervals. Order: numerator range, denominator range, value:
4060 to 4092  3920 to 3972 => 1.31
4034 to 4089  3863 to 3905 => 1.24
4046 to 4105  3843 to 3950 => 1.17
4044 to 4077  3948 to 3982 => 1.38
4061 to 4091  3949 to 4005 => 1.26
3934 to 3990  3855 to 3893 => 0.90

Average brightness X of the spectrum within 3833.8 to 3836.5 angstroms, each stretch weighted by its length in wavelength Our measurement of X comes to 8.24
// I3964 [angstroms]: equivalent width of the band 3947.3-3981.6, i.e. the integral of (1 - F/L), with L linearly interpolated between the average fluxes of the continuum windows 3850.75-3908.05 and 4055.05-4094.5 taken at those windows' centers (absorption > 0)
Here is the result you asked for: 6.3 angstroms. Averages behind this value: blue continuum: 11.1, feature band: 9.38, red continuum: 12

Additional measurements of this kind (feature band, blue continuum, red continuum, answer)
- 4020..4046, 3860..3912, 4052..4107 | -2.8 angstroms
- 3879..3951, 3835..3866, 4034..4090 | 3.9 angstroms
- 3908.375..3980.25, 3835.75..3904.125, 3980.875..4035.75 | 7.0 angstroms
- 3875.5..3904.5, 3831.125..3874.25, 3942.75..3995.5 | 0.7 angstroms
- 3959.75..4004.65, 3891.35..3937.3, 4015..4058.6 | 7.2 angstroms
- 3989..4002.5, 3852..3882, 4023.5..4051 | 1.4 angstroms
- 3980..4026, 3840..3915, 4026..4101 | 0.8 angstroms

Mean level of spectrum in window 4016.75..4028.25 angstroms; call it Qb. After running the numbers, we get 12.5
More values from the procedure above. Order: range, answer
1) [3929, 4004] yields 10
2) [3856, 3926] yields 11.4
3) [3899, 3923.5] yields 11.9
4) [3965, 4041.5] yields 11.1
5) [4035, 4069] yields 12.7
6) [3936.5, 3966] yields 10.1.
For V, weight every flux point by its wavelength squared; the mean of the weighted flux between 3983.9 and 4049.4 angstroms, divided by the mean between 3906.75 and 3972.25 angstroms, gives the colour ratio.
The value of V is 1.21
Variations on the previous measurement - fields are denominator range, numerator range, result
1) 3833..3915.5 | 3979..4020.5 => 1.12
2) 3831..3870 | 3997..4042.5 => 1.24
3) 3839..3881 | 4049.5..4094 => 1.18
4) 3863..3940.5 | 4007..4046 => 1.20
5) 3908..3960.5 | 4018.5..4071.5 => 1.22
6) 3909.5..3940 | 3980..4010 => 1.06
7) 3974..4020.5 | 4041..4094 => 1.14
